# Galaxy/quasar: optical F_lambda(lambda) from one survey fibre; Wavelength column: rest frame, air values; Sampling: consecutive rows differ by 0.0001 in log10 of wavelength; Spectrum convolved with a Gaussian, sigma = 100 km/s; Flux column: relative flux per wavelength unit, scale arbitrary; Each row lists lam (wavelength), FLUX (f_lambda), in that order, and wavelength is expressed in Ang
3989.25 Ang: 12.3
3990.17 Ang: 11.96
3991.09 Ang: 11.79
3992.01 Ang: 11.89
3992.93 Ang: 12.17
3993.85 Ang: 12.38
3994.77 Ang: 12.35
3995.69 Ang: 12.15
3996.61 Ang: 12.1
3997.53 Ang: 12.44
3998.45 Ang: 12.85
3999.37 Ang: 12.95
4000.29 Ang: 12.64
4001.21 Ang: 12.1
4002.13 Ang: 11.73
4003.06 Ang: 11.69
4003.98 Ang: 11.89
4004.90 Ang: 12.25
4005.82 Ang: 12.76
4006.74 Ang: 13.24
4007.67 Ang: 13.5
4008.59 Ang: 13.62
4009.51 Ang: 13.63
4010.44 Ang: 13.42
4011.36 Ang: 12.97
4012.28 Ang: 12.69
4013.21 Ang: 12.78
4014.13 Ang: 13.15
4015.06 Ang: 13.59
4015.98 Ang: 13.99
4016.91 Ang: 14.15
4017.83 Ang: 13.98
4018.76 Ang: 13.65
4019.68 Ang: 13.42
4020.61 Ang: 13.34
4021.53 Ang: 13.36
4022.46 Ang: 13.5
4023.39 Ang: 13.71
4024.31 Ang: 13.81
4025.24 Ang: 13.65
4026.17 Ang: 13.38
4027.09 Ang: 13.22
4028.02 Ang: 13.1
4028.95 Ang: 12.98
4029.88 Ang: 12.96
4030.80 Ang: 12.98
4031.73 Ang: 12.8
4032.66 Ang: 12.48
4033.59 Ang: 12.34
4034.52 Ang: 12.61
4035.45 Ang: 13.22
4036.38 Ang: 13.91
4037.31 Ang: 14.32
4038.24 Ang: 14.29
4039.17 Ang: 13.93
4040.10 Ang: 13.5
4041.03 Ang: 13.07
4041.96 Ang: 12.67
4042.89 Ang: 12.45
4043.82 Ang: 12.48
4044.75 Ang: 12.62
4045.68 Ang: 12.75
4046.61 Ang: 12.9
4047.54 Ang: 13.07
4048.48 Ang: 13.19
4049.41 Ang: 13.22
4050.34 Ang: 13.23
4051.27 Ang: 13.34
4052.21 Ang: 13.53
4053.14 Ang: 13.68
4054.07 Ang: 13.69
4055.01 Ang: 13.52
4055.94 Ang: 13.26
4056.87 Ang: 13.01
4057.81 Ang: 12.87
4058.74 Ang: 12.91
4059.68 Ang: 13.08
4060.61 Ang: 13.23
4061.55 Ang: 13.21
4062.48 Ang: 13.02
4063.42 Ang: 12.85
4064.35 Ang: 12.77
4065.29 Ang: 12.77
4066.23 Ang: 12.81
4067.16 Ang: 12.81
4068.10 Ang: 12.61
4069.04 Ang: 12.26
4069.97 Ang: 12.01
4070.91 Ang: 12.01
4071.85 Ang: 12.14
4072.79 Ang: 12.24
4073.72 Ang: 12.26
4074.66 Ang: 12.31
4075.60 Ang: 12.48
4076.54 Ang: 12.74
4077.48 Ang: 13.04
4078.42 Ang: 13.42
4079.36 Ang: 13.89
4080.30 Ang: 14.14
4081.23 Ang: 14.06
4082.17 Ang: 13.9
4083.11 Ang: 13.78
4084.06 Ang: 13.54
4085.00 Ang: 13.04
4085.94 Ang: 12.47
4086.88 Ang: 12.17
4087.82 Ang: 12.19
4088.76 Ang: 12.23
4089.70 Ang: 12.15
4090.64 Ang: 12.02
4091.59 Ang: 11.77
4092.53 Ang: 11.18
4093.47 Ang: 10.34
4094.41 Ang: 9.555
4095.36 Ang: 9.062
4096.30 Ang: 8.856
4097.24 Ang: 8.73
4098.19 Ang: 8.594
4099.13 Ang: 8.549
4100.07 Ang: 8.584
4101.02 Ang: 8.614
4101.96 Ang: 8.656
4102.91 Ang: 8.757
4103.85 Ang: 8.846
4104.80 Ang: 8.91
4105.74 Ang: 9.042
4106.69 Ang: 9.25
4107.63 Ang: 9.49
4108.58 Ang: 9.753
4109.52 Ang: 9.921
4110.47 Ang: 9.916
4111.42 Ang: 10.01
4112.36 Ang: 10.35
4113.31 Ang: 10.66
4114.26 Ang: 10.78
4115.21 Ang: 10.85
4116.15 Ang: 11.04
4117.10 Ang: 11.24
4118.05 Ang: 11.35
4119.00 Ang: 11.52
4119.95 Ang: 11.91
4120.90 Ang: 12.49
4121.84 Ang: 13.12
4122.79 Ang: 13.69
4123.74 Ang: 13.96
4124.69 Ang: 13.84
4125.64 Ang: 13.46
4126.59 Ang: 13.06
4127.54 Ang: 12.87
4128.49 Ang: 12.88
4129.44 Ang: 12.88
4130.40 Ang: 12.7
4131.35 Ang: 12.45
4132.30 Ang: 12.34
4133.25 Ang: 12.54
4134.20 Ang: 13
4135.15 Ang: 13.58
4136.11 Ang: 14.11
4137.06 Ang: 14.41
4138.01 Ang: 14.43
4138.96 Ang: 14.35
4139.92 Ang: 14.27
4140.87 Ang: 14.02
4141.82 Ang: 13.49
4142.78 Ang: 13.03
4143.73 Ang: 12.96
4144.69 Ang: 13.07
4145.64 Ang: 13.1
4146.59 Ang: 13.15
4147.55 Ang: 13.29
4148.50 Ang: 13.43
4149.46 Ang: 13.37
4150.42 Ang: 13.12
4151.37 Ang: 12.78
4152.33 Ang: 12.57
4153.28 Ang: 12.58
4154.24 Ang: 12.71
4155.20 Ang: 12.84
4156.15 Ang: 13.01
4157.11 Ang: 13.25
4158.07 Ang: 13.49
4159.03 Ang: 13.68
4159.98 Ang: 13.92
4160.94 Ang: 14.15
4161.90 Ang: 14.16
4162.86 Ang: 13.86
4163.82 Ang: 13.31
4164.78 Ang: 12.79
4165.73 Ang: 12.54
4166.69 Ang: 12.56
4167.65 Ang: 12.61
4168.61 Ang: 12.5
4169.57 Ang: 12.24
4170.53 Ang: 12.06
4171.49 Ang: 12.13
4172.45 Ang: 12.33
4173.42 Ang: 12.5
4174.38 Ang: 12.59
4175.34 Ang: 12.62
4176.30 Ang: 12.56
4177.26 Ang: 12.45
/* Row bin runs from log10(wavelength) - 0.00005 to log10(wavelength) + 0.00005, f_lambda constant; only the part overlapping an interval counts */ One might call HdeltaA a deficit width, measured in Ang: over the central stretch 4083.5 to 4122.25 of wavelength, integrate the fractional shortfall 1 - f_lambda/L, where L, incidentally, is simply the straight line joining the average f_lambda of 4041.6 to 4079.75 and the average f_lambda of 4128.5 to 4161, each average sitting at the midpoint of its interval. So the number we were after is 7.6 Ang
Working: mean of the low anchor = 12.9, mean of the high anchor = 13.3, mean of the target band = 10.5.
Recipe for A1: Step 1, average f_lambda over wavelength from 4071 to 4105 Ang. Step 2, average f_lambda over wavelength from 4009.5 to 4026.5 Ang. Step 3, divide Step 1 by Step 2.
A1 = 0.85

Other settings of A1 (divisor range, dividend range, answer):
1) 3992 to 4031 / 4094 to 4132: 0.83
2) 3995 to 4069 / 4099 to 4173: 0.94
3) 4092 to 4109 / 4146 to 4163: 1.45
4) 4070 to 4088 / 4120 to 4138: 1.02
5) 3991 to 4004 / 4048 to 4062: 1.08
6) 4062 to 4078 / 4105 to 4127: 0.90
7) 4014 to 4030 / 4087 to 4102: 0.75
